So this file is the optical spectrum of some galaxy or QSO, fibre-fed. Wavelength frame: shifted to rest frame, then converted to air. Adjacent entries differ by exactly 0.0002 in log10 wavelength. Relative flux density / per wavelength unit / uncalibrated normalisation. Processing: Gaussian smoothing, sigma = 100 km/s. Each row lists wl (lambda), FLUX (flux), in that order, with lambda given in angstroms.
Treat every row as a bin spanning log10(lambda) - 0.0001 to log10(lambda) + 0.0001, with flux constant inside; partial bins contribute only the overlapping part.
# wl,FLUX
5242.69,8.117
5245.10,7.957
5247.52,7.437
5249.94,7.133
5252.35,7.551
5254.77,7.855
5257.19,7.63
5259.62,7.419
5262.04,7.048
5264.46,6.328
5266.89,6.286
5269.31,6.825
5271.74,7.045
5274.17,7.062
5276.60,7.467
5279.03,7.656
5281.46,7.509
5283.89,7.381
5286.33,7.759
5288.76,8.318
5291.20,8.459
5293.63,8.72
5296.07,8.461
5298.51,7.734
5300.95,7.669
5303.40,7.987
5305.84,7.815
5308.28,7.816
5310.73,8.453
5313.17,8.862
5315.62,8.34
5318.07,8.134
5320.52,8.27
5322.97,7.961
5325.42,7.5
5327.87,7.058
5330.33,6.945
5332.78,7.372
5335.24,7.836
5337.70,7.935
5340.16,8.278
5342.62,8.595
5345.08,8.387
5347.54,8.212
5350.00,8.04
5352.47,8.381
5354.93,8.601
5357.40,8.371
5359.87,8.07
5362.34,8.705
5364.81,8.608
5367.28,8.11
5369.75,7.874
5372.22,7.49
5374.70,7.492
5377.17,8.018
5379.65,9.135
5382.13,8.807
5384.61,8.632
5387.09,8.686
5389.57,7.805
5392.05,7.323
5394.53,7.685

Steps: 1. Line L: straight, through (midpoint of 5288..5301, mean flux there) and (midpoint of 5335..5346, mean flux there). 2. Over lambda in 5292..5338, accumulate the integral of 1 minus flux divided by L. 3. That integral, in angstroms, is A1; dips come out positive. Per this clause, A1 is 1.74 angstroms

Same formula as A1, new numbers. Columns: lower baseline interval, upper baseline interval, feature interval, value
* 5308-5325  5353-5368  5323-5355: 1.6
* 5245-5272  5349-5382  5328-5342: 0.5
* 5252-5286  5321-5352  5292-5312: -1.5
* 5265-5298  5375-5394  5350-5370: -0.6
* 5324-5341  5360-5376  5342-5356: -1.0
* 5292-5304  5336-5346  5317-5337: 1.4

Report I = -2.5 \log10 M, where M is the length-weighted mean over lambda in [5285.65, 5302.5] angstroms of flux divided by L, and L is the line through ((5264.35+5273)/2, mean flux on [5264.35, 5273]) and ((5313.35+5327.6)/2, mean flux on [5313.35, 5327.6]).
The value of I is -0.12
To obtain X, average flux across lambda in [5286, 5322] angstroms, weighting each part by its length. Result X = 8.2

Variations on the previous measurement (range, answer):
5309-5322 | 8.38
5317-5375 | 8.02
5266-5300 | 7.64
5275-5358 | 8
